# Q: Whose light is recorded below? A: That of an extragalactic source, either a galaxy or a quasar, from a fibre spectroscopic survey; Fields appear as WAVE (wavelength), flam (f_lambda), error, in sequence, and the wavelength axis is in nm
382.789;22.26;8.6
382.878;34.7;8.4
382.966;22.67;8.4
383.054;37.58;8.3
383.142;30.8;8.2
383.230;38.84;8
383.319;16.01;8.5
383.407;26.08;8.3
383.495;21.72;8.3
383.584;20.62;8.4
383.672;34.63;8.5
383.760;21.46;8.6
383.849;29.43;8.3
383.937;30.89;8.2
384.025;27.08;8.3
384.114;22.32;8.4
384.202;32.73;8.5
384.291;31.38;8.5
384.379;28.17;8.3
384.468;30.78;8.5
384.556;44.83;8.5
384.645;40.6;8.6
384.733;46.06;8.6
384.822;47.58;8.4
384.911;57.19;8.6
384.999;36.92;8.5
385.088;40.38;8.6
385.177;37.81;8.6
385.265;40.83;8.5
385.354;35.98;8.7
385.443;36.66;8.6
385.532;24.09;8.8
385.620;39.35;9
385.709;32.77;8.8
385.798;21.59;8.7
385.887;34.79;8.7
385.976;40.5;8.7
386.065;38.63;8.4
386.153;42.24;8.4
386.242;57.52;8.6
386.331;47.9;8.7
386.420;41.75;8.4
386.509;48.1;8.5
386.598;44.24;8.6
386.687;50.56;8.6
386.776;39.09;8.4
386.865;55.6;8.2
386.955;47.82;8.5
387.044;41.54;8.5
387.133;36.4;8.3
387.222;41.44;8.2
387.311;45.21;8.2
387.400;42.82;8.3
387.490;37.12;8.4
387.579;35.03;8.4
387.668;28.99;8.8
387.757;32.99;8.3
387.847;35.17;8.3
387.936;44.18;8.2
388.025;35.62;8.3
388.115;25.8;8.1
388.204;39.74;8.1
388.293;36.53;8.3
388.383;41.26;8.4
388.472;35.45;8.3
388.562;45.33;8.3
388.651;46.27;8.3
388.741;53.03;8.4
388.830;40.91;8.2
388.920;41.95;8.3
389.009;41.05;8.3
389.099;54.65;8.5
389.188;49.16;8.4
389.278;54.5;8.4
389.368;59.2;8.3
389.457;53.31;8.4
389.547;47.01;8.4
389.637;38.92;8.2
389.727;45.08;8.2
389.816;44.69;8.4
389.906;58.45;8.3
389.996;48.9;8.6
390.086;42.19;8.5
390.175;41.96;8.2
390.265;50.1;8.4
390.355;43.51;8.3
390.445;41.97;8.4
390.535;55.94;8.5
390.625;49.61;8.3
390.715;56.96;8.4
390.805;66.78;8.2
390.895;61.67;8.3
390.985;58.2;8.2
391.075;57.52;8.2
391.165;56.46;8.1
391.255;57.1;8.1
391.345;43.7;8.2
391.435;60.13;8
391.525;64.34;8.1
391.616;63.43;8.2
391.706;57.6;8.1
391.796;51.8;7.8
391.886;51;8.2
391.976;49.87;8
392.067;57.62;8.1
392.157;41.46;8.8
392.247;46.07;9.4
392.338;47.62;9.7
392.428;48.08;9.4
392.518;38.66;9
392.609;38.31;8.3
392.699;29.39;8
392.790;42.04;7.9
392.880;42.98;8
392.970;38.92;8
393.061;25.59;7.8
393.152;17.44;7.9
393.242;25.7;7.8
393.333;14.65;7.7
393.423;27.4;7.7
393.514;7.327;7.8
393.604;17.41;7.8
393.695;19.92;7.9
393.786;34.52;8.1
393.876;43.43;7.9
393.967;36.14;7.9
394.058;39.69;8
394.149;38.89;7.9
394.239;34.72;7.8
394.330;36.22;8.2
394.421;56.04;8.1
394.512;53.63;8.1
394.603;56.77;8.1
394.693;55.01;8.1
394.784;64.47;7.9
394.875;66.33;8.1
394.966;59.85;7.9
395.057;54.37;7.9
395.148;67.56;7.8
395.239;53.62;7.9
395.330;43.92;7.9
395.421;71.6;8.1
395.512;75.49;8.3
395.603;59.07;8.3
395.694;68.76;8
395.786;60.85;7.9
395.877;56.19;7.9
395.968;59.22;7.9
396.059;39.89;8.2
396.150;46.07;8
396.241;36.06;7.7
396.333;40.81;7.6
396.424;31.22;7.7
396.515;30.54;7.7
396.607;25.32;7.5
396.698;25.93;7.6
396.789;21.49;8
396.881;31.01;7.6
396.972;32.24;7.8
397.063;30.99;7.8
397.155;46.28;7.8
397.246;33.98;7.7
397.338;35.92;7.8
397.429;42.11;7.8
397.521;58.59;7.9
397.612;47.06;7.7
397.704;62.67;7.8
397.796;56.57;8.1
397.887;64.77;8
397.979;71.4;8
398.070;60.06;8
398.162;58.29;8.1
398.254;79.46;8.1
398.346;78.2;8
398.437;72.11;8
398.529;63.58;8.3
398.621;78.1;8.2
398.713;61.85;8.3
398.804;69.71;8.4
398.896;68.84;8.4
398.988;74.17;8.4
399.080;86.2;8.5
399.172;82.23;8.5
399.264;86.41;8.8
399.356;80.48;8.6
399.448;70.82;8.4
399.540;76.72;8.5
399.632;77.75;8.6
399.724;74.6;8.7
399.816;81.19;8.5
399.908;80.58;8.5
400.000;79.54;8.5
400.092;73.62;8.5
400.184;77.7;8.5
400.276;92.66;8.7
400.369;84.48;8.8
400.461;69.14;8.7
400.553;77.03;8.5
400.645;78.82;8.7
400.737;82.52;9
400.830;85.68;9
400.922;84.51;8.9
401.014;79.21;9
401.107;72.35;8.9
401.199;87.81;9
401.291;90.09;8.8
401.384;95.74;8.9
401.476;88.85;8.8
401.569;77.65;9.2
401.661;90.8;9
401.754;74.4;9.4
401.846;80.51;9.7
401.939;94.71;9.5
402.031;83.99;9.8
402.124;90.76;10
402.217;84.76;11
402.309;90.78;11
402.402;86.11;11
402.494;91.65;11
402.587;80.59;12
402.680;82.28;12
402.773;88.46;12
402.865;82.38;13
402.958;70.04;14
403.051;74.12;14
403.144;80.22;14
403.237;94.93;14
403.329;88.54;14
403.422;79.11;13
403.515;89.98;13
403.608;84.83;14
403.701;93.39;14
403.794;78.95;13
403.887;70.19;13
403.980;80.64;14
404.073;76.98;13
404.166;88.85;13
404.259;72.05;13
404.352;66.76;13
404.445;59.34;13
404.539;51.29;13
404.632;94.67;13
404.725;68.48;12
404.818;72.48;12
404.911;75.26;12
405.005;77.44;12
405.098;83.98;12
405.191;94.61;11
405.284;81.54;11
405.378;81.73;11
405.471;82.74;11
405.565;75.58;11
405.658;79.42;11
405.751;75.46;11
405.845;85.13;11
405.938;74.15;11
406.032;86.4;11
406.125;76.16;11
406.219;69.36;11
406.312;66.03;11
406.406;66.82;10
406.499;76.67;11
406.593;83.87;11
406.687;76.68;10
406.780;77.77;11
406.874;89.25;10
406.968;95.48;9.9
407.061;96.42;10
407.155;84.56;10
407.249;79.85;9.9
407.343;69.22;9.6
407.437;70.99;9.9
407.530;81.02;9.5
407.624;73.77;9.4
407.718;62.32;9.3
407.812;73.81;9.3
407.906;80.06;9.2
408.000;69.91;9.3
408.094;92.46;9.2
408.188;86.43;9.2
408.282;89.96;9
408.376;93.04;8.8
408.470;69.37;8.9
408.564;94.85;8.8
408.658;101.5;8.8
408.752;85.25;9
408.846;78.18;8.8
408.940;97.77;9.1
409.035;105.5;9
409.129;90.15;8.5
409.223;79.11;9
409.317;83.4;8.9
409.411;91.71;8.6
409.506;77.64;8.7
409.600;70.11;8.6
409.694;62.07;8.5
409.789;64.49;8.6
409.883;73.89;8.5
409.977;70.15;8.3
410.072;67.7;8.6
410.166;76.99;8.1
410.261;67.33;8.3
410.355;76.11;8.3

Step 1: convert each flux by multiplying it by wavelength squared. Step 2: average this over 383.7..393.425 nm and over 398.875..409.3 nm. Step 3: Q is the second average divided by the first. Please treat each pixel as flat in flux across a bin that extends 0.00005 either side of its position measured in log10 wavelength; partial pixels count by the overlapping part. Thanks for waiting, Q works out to 2.1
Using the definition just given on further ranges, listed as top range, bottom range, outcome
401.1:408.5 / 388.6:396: 1.79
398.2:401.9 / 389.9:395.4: 1.78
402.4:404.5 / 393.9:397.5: 1.80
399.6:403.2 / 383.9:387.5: 2.26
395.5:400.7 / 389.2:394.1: 1.42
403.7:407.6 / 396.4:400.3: 1.32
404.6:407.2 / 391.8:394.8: 2.21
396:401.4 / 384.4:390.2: 1.61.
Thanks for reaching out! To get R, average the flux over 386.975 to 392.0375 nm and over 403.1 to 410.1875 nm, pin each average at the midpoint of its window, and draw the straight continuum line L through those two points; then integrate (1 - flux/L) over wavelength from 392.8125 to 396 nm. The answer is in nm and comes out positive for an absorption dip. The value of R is 0.66 nm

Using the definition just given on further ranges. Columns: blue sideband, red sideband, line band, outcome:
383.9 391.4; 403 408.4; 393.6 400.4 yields 0.58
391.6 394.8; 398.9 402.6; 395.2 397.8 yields 0.55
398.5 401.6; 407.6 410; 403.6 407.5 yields 0.12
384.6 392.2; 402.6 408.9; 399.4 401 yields -0.24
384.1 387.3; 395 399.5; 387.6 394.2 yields 0.50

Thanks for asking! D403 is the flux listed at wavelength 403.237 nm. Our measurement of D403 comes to 94.93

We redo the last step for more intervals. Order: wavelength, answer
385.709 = 32.77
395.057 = 54.37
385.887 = 34.79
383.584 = 20.62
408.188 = 86.43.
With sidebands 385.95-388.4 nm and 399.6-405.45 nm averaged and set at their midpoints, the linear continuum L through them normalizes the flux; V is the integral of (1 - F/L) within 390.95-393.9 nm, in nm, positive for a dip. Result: 0.685 nm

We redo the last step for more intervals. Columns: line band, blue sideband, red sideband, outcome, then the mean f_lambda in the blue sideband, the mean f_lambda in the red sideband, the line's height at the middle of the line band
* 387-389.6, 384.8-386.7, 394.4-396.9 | 0.06 nm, 40.6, 50.5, 43.1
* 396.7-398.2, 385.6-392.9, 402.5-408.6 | 0.40 nm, 45.8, 79.6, 62.8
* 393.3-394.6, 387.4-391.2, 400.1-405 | 0.55 nm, 46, 81.4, 58.4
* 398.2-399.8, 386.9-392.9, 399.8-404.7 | -0.06 nm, 46.6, 81.8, 72.5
